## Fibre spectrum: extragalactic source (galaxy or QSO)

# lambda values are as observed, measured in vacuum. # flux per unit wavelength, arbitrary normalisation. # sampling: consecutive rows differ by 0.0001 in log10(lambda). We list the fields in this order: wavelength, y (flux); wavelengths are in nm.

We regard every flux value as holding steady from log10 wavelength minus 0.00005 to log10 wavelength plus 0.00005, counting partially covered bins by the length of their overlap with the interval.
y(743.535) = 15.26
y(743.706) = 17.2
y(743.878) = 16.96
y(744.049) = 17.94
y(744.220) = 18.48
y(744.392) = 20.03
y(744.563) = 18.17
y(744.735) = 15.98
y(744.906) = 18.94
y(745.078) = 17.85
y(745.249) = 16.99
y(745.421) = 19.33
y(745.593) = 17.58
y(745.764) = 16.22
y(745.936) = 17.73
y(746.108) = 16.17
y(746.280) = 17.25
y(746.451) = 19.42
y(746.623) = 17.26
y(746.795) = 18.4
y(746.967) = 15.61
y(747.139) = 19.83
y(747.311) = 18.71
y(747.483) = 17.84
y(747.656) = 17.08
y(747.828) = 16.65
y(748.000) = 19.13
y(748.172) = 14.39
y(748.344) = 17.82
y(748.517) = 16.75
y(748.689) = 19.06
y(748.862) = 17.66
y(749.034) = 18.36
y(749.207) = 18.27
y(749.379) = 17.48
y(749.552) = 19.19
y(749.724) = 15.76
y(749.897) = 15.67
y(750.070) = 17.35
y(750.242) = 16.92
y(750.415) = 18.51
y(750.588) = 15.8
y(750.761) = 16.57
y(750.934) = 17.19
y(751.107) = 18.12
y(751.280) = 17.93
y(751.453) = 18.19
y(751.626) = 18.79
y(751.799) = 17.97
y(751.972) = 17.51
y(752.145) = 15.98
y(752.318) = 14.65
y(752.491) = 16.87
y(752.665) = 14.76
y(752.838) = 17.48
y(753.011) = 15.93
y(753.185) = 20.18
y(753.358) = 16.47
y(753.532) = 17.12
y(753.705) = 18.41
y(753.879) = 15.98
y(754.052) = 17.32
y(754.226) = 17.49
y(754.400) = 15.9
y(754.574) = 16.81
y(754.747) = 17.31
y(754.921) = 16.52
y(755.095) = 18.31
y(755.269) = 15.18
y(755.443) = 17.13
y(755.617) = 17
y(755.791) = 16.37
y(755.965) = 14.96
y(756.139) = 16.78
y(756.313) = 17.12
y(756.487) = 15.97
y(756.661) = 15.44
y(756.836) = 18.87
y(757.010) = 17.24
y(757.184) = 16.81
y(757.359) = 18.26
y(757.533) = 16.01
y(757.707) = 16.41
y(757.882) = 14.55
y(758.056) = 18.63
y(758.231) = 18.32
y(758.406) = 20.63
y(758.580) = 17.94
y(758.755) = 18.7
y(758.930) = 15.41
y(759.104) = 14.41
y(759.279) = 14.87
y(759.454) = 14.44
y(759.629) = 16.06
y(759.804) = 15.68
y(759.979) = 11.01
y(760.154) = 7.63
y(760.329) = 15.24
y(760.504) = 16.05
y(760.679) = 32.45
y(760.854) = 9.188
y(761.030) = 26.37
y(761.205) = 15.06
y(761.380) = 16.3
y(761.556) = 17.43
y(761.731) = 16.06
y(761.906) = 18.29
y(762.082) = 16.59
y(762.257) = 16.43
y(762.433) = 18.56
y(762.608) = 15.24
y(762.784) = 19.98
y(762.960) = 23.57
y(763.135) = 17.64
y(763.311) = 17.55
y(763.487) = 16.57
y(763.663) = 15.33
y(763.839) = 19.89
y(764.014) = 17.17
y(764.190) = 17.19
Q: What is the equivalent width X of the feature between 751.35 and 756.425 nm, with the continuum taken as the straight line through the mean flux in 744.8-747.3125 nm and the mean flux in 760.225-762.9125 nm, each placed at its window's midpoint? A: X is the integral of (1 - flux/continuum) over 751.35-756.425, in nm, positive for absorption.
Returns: 0.27 nm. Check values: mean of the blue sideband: 17.8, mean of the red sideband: 18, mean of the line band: 16.9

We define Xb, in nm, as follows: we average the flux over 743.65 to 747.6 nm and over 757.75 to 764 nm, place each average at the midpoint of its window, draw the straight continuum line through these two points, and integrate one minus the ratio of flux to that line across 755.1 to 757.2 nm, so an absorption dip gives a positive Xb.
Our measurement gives 0.08 nm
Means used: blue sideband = 17.8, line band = 16.6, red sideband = 17.1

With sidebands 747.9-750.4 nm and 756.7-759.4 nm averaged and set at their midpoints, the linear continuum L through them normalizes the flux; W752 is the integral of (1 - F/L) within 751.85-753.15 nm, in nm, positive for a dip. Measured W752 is 0.07 nm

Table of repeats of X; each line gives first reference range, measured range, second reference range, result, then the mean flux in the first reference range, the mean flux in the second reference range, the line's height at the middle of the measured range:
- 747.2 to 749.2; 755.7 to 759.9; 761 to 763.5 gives 0.285 nm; 17.6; 18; 17.9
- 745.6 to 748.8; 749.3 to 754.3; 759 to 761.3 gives -0.048 nm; 17.5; 16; 17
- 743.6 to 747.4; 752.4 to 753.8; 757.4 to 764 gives 0.023 nm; 17.8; 17.1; 17.4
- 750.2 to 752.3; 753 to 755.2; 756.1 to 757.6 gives -0.009 nm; 17.4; 17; 17.2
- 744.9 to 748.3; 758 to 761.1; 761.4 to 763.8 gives 0.152 nm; 17.6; 17.6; 17.6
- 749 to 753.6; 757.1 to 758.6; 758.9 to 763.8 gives -0.048 nm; 17.2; 16.8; 17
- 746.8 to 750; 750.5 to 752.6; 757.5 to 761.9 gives 0.021 nm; 17.5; 16.6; 17.3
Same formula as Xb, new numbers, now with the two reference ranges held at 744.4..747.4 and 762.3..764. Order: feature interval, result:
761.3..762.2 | 0.06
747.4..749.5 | 0.03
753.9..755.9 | 0.13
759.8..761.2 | 0.11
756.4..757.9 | 0.11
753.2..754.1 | 0.03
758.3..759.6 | 0.10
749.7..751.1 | 0.08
